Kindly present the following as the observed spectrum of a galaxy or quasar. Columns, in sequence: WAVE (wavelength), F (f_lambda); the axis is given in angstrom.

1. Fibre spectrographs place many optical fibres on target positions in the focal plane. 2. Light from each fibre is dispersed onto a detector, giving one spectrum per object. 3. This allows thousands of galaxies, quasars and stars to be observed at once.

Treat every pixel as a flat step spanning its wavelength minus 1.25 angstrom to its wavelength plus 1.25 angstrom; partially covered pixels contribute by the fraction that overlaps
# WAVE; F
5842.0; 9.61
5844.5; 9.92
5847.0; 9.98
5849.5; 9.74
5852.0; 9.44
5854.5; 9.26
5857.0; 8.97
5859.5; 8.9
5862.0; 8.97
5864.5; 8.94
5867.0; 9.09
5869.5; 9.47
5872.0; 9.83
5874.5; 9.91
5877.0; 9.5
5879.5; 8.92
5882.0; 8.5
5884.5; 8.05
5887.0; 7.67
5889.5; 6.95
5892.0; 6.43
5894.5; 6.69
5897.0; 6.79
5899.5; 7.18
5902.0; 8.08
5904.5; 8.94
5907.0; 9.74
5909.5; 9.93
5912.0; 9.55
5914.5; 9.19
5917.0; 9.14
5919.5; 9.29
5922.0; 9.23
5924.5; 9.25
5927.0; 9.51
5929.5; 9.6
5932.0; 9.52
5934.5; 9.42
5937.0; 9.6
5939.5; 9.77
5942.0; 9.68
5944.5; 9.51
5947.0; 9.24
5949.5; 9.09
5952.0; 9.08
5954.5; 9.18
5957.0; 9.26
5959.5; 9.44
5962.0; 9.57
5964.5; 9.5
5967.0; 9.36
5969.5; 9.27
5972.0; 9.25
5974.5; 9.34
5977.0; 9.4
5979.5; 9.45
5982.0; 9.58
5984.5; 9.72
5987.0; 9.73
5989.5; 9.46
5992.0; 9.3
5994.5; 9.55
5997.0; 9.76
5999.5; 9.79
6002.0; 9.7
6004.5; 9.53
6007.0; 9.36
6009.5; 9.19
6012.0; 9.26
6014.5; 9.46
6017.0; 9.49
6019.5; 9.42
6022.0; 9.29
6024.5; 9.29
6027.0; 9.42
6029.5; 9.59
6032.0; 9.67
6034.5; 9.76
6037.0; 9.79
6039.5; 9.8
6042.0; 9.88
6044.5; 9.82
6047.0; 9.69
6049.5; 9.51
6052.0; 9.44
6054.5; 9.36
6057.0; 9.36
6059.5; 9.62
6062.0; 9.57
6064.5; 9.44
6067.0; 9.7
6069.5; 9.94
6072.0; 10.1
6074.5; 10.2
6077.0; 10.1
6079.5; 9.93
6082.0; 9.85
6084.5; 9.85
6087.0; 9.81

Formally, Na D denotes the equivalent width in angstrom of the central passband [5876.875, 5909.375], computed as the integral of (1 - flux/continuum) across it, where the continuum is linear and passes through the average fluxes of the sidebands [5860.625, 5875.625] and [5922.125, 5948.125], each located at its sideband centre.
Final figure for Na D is 5.0 angstrom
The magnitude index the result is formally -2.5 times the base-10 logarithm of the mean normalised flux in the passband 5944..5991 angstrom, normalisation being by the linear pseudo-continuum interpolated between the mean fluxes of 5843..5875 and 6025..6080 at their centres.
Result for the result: 0.02 mag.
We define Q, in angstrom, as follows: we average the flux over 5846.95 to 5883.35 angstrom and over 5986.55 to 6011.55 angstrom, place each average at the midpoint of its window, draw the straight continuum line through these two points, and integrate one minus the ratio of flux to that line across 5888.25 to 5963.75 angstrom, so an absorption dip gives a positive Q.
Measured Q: 3.7 angstrom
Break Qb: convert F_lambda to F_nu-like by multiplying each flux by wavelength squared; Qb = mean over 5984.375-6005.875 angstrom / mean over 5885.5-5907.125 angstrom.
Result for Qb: 1.3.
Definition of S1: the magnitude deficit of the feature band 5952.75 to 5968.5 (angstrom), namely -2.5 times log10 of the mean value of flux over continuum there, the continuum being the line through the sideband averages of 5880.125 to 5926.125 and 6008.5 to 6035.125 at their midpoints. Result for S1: -0.06 mag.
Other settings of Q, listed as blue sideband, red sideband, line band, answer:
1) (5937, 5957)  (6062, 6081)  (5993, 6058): 1.04 angstrom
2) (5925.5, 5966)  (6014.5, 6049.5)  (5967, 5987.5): 0.09 angstrom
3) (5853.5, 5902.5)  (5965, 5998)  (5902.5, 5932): -1.87 angstrom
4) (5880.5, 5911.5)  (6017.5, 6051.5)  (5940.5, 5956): -1.31 angstrom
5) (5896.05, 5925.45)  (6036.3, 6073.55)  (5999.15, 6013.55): -0.08 angstrom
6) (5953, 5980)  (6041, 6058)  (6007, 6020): 0.17 angstrom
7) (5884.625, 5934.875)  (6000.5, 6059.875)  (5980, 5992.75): -0.53 angstrom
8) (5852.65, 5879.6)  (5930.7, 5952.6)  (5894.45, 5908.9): 1.94 angstrom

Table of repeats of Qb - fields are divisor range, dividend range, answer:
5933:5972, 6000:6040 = 1.03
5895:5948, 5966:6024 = 1.06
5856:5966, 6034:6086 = 1.14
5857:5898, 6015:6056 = 1.20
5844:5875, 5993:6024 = 1.06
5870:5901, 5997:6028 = 1.22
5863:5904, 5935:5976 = 1.16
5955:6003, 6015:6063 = 1.03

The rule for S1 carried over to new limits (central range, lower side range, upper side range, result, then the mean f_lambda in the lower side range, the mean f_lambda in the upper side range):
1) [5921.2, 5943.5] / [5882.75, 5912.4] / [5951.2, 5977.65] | -0.10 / 7.96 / 9.33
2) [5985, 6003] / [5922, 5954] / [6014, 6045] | -0.01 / 9.42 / 9.59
